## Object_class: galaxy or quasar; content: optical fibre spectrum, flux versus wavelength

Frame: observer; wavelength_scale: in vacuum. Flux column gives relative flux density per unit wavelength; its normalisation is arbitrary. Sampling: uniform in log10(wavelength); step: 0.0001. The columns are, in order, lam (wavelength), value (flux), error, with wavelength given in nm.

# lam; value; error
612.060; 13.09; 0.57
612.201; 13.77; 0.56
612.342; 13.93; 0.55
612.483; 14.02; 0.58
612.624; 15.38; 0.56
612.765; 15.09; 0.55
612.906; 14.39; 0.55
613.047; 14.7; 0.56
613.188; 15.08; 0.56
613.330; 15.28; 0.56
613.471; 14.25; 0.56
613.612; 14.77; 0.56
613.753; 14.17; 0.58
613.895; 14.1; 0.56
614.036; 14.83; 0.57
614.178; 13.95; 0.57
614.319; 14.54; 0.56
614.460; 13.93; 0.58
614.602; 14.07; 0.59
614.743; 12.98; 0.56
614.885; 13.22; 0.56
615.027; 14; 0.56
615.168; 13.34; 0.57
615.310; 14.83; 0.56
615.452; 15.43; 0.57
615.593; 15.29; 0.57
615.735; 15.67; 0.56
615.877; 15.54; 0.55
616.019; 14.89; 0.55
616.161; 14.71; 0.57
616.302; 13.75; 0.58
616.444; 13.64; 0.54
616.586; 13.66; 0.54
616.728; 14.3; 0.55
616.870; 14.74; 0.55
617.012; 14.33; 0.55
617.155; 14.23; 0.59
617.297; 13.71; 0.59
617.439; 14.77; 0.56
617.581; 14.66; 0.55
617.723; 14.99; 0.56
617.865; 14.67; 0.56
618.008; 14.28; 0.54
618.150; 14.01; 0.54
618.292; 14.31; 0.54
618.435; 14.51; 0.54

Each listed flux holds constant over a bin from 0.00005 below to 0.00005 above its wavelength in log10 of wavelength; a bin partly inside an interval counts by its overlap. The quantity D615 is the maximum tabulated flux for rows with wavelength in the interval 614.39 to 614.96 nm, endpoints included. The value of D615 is 14.07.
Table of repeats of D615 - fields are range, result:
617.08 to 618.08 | 14.99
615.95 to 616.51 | 14.89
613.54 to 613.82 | 14.77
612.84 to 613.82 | 15.28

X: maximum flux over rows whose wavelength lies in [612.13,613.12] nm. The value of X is 15.38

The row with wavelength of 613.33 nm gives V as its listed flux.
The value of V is 15.28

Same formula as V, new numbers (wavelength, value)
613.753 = 14.17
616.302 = 13.75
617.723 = 14.99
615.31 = 14.83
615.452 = 15.43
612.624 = 15.38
